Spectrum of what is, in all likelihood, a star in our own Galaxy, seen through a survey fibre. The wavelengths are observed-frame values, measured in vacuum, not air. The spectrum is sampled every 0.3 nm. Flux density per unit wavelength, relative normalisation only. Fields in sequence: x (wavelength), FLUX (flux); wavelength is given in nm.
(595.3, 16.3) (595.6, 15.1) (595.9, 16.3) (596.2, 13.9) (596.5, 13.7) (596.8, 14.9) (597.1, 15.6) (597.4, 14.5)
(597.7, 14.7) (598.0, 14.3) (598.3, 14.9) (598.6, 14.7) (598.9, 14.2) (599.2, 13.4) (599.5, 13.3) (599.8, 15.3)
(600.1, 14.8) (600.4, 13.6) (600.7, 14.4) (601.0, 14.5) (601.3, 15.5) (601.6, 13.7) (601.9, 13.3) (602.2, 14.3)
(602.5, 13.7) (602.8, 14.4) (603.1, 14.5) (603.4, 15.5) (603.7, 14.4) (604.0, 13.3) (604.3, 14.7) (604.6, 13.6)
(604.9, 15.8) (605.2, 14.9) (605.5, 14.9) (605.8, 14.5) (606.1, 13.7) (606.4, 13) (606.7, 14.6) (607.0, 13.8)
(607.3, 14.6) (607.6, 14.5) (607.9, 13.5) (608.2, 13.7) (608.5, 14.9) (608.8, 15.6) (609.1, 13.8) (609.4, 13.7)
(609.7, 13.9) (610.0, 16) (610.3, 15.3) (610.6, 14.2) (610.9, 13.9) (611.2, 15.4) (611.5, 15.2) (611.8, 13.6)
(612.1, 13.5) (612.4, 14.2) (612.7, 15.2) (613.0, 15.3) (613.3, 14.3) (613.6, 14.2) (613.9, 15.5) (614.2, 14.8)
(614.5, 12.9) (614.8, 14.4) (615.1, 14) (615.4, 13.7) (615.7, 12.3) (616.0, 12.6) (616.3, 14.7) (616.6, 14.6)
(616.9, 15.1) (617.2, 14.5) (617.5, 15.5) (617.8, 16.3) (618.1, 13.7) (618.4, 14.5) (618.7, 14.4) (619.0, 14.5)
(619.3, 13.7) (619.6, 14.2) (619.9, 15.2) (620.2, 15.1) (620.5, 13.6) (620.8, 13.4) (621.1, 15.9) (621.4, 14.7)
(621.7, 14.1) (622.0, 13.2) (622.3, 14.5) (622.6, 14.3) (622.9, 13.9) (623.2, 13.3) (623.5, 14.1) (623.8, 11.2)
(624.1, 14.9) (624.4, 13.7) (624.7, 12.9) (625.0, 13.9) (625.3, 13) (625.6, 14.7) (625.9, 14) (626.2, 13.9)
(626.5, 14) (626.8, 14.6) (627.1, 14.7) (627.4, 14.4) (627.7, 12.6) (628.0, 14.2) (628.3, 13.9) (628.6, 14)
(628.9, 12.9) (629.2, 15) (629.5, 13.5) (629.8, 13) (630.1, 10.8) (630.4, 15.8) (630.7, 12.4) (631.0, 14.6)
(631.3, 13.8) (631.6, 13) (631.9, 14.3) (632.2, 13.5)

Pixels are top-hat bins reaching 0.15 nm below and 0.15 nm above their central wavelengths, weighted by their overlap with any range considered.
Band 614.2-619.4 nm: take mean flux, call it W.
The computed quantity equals 14.2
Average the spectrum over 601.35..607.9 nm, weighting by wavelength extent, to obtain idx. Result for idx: 14.3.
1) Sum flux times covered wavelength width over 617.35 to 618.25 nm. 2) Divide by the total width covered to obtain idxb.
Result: 15.2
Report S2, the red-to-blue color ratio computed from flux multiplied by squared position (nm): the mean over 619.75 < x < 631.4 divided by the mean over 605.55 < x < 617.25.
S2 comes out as 1.02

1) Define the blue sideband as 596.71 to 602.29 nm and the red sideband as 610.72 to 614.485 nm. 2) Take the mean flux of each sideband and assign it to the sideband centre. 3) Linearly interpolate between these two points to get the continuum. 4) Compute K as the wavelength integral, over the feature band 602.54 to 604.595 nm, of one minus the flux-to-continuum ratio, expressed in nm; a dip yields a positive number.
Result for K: 0.01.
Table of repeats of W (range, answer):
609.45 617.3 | 14.3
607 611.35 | 14.5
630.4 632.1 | 13.8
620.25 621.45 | 14.4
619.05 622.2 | 14.3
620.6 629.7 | 13.9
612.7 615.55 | 14.4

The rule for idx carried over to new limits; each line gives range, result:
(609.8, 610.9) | 14.9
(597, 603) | 14.3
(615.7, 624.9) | 14.2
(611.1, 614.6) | 14.5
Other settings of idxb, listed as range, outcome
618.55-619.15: 14.5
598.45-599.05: 14.4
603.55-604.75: 14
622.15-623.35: 14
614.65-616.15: 13.4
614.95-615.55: 13.8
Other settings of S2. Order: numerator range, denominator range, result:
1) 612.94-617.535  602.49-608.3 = 1.03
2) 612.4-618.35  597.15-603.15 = 1.06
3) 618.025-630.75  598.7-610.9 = 1.04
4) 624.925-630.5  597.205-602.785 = 1.06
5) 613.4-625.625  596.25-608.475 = 1.04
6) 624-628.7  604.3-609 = 1.03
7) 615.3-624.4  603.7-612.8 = 1.02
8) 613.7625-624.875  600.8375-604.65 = 1.05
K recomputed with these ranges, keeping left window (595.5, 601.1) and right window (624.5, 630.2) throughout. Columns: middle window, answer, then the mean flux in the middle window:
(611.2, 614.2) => -0.10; 14.6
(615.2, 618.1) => -0.07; 14.3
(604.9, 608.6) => 0.00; 14.3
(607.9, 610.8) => -0.06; 14.5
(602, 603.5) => 0.00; 14.4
